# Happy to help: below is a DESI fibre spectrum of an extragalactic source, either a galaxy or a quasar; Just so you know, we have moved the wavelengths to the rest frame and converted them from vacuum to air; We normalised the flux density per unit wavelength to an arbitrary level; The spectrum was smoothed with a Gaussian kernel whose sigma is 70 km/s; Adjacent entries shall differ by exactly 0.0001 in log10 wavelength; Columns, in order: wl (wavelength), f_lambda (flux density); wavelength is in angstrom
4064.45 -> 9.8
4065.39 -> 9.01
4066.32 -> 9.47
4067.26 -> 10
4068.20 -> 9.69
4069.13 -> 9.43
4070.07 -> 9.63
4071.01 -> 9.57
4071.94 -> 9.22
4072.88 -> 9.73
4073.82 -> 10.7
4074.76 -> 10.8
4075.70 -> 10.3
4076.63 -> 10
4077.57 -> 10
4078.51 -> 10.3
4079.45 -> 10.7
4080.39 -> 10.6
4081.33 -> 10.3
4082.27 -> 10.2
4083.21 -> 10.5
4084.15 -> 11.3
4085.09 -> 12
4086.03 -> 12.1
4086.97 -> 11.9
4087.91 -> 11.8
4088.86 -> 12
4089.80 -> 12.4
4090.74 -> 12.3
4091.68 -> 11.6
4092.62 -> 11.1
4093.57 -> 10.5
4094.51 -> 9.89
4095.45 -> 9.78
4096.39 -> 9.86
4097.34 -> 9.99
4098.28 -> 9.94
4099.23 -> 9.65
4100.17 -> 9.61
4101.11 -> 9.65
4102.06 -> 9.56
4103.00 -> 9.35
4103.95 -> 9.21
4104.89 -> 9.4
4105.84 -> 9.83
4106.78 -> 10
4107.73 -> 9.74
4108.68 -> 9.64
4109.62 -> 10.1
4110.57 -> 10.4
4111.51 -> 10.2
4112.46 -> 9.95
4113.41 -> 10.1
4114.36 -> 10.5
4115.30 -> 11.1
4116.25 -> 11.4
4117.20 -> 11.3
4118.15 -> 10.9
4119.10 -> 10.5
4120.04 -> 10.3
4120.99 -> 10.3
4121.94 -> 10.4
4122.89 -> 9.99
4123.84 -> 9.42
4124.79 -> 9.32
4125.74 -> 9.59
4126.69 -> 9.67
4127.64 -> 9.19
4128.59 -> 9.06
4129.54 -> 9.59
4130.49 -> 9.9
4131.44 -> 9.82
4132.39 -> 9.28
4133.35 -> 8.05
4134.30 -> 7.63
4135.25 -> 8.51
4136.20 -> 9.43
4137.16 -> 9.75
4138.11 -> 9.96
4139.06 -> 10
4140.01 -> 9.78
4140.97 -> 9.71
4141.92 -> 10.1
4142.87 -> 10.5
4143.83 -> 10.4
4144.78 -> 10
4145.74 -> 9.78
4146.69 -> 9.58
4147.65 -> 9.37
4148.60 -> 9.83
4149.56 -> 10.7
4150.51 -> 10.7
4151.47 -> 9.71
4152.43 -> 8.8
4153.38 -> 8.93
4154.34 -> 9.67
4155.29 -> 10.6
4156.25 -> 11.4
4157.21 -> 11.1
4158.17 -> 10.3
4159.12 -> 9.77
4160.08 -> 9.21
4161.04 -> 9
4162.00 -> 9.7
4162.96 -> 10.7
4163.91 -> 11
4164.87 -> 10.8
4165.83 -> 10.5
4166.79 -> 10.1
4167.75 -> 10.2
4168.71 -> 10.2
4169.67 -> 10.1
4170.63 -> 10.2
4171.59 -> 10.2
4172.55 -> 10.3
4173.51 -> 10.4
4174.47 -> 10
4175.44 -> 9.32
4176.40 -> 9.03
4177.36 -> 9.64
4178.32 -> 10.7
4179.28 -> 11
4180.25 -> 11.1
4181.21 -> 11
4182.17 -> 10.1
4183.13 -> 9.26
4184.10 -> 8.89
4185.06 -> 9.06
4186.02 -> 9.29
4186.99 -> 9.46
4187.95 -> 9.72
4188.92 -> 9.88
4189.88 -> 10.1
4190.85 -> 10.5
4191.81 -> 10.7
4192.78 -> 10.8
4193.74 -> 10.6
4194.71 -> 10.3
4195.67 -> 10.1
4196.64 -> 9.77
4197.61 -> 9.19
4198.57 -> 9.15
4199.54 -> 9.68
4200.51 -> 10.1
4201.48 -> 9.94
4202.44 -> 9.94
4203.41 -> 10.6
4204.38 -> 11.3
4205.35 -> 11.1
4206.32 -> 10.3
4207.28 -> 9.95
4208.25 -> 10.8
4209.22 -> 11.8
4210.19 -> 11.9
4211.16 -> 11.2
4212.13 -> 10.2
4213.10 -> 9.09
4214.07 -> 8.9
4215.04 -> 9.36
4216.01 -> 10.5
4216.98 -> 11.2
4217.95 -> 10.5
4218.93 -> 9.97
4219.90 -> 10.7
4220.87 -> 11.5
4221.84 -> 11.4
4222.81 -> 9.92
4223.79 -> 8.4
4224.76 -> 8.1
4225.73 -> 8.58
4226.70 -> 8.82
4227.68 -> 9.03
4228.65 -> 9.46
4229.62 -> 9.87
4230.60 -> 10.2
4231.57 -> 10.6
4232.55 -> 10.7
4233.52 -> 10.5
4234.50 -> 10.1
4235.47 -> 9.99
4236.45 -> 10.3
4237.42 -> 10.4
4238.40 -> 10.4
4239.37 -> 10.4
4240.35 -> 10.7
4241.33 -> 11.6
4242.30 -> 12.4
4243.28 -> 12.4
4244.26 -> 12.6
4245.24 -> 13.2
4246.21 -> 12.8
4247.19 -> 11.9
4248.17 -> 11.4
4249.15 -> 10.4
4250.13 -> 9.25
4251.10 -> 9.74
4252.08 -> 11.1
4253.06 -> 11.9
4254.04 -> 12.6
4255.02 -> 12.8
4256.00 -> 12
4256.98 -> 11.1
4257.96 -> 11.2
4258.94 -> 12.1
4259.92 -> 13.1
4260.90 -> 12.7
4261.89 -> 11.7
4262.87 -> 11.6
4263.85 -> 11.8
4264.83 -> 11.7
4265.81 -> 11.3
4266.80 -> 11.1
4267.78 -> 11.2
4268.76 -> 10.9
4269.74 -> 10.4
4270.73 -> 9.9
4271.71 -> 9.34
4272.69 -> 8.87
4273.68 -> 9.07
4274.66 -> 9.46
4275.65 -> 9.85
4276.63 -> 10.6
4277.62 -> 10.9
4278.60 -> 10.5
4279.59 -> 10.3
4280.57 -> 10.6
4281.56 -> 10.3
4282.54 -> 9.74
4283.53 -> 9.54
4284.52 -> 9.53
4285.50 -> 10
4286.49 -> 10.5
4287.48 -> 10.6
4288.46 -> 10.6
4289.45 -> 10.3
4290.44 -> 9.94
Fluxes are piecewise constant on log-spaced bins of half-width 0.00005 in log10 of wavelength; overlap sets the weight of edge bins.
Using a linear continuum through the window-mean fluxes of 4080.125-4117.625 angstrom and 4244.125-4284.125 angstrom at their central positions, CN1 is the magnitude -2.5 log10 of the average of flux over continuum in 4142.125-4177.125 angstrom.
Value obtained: 0.07 mag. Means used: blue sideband 10.5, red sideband 11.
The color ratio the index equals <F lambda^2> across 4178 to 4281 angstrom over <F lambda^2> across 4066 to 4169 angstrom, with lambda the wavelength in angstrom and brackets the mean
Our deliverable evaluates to 1.10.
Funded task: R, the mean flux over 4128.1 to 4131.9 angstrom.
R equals 9.6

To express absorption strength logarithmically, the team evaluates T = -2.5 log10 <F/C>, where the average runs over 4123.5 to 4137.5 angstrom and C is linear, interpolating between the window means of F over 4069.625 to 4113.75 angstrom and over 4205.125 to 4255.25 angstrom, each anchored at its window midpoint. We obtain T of 0.137 mag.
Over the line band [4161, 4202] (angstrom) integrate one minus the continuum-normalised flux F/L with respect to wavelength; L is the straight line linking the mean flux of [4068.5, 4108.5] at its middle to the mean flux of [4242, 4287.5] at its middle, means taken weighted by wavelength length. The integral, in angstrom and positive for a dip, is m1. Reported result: 2.54 angstrom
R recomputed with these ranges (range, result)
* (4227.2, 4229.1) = 9.26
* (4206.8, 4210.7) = 11.1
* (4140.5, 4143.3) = 10.1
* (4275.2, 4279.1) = 10.5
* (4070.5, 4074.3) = 9.8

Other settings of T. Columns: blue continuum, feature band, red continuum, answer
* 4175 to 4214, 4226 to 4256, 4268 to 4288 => -0.085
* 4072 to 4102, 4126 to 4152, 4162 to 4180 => 0.084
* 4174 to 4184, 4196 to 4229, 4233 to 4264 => 0.068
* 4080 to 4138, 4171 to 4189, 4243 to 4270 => 0.102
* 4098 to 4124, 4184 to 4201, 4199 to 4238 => 0.031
